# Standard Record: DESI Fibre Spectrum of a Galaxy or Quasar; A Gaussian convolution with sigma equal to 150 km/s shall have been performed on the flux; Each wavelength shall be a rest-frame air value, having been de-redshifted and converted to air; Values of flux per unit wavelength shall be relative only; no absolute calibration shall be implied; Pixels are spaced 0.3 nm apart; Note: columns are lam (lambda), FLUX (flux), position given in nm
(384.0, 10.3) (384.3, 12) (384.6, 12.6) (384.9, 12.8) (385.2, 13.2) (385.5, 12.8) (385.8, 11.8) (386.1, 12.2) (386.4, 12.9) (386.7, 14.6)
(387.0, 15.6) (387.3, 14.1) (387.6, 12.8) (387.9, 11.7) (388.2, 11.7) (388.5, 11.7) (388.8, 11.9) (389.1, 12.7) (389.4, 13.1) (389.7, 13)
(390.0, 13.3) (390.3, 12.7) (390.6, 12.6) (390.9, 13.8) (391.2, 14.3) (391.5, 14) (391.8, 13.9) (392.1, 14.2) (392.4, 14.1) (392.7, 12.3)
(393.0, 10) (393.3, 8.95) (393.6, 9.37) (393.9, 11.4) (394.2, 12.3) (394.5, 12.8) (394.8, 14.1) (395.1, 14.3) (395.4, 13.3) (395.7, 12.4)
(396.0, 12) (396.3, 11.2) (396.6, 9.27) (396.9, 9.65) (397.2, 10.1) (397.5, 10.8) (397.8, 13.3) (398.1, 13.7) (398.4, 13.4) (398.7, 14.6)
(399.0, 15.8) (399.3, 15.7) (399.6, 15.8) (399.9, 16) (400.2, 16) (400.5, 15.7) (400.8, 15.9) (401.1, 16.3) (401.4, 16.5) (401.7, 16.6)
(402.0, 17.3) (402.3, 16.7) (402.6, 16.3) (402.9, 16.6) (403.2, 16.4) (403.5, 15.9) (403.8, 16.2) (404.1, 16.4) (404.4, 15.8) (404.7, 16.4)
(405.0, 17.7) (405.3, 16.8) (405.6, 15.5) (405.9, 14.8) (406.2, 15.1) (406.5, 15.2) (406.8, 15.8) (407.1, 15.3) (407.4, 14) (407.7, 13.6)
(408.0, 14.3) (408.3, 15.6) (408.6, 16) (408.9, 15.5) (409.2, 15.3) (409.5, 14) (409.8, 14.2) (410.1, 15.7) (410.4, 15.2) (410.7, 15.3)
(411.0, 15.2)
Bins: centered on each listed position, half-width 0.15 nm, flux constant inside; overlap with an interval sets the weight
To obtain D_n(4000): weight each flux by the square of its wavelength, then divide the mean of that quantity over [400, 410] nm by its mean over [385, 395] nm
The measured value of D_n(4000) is 1.3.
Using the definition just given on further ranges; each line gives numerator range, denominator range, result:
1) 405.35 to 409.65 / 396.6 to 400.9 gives 1.13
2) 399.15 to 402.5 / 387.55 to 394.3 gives 1.37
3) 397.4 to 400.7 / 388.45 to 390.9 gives 1.21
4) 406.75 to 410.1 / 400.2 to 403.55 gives 0.94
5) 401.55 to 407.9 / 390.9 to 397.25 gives 1.38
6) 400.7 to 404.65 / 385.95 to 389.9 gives 1.37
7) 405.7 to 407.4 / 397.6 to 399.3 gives 1.11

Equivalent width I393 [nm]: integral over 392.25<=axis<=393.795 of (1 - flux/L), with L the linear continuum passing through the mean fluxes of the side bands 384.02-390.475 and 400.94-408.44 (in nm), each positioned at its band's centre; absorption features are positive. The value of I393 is 0.32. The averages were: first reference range 12.8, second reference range 15.9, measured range 11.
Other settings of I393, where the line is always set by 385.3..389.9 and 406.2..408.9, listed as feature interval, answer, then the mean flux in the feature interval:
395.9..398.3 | 0.450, 11.3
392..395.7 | 0.353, 12.2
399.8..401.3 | -0.184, 16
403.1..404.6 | -0.157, 16.1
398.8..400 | -0.139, 15.8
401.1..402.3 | -0.196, 16.7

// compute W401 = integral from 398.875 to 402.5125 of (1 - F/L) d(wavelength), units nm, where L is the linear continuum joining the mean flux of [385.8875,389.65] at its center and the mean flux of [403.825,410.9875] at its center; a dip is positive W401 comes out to -0.42 nm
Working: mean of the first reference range 12.9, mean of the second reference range 15.4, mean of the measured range 16.2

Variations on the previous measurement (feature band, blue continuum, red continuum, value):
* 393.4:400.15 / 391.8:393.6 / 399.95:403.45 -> 0.543 nm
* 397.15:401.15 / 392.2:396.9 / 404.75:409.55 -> -0.442 nm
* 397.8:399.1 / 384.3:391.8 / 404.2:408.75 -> 0.018 nm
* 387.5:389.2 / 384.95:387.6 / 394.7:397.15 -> 0.129 nm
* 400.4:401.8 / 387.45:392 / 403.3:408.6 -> -0.135 nm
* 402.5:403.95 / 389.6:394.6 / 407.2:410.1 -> -0.231 nm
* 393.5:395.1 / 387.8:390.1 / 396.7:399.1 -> 0.023 nm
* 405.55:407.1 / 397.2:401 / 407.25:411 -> -0.048 nm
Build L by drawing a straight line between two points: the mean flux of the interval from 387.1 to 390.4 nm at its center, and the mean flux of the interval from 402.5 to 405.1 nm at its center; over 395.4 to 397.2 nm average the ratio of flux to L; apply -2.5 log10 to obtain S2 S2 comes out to 0.30 mag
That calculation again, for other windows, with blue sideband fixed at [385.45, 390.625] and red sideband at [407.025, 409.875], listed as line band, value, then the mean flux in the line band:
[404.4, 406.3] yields -0.112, 16.1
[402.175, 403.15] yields -0.161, 16.5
